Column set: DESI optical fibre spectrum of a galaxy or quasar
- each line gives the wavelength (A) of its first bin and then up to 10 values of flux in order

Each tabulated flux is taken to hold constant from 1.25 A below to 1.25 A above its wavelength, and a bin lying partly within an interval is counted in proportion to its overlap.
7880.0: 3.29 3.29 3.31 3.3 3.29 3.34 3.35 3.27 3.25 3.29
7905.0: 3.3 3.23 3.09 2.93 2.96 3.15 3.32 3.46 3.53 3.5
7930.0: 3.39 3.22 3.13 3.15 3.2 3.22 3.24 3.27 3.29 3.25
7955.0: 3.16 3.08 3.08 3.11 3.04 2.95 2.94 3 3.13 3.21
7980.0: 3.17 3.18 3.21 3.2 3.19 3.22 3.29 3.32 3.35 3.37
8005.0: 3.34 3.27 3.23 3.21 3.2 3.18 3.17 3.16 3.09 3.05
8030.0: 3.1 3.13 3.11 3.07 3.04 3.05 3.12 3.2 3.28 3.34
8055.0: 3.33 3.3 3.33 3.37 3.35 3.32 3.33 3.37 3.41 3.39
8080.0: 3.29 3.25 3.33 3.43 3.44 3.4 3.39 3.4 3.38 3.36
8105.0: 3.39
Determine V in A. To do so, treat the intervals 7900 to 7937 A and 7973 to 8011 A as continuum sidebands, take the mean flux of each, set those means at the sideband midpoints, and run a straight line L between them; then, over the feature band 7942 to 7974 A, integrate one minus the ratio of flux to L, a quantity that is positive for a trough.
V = 1.2 A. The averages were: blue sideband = 3.25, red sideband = 3.24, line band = 3.12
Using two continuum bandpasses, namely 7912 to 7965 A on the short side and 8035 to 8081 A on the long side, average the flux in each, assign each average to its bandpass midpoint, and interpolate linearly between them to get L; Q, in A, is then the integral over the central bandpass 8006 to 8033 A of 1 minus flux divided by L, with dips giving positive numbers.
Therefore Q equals 0.7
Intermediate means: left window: 3.22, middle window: 3.17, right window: 3.27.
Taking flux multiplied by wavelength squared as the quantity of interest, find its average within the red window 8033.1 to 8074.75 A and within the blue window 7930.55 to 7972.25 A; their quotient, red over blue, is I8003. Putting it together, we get 1.06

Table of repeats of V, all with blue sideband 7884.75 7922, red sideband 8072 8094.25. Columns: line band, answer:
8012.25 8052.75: 2.3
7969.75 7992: 0.9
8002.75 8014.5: 0.2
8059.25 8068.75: 0.0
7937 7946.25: 0.1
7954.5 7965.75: 0.6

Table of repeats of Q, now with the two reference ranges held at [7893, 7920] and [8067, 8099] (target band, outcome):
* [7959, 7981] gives 1.26 A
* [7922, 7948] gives -0.62 A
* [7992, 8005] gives -0.14 A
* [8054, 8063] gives 0.04 A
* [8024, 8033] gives 0.61 A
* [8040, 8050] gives 0.59 A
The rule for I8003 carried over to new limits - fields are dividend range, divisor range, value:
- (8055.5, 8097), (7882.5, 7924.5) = 1.08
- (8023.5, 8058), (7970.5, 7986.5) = 1.02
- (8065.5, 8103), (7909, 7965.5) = 1.09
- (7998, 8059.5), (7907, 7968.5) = 1.02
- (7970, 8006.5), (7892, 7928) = 1.01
